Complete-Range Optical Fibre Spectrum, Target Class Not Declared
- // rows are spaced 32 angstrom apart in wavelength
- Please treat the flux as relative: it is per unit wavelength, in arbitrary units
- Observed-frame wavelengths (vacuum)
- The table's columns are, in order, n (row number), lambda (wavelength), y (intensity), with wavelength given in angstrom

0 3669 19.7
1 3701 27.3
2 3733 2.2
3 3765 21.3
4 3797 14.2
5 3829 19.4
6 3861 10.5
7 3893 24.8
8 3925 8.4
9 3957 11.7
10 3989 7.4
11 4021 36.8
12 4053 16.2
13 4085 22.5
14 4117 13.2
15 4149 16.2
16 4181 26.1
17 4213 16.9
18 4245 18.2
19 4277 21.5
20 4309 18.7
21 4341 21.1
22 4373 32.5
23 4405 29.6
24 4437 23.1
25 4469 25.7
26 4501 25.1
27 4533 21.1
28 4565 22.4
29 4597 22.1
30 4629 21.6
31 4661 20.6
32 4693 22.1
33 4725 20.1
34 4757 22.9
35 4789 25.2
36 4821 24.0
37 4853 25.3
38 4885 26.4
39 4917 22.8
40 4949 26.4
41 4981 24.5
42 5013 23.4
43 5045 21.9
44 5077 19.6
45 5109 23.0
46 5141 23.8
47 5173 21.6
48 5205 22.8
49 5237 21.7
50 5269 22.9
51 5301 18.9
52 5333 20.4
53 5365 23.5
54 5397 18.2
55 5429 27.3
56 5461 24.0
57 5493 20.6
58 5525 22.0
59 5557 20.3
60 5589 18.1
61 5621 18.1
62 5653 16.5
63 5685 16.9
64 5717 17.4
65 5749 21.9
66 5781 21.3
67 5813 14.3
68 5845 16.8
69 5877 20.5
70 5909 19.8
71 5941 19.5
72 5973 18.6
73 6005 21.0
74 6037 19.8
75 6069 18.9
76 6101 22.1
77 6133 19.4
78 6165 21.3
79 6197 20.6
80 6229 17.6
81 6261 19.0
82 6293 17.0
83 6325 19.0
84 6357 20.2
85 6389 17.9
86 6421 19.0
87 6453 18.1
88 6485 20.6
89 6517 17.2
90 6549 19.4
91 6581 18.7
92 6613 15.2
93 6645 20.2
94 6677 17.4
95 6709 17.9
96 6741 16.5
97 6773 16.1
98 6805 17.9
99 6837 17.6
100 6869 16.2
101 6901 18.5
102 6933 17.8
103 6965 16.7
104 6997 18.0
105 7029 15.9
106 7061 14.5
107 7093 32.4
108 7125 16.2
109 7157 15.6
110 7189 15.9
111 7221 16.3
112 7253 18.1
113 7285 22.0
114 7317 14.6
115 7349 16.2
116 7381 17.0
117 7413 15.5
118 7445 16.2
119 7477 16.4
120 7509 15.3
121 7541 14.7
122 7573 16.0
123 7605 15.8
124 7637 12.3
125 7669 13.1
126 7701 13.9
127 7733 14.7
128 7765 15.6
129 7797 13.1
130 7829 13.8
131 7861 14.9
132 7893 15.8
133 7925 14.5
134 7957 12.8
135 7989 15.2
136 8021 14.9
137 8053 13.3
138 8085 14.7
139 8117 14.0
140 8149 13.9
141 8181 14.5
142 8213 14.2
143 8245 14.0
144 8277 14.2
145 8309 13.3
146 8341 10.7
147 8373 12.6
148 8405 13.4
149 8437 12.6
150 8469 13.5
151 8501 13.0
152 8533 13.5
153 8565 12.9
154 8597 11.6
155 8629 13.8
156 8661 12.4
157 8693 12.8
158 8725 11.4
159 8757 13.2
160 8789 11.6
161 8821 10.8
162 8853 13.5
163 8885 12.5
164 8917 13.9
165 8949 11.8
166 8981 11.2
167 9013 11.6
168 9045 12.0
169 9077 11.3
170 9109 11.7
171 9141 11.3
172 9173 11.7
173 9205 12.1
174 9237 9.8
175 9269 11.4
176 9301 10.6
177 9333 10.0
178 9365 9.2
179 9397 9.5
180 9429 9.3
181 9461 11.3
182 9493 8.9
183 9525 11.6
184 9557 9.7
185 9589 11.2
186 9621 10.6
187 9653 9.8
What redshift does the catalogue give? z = 0.08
